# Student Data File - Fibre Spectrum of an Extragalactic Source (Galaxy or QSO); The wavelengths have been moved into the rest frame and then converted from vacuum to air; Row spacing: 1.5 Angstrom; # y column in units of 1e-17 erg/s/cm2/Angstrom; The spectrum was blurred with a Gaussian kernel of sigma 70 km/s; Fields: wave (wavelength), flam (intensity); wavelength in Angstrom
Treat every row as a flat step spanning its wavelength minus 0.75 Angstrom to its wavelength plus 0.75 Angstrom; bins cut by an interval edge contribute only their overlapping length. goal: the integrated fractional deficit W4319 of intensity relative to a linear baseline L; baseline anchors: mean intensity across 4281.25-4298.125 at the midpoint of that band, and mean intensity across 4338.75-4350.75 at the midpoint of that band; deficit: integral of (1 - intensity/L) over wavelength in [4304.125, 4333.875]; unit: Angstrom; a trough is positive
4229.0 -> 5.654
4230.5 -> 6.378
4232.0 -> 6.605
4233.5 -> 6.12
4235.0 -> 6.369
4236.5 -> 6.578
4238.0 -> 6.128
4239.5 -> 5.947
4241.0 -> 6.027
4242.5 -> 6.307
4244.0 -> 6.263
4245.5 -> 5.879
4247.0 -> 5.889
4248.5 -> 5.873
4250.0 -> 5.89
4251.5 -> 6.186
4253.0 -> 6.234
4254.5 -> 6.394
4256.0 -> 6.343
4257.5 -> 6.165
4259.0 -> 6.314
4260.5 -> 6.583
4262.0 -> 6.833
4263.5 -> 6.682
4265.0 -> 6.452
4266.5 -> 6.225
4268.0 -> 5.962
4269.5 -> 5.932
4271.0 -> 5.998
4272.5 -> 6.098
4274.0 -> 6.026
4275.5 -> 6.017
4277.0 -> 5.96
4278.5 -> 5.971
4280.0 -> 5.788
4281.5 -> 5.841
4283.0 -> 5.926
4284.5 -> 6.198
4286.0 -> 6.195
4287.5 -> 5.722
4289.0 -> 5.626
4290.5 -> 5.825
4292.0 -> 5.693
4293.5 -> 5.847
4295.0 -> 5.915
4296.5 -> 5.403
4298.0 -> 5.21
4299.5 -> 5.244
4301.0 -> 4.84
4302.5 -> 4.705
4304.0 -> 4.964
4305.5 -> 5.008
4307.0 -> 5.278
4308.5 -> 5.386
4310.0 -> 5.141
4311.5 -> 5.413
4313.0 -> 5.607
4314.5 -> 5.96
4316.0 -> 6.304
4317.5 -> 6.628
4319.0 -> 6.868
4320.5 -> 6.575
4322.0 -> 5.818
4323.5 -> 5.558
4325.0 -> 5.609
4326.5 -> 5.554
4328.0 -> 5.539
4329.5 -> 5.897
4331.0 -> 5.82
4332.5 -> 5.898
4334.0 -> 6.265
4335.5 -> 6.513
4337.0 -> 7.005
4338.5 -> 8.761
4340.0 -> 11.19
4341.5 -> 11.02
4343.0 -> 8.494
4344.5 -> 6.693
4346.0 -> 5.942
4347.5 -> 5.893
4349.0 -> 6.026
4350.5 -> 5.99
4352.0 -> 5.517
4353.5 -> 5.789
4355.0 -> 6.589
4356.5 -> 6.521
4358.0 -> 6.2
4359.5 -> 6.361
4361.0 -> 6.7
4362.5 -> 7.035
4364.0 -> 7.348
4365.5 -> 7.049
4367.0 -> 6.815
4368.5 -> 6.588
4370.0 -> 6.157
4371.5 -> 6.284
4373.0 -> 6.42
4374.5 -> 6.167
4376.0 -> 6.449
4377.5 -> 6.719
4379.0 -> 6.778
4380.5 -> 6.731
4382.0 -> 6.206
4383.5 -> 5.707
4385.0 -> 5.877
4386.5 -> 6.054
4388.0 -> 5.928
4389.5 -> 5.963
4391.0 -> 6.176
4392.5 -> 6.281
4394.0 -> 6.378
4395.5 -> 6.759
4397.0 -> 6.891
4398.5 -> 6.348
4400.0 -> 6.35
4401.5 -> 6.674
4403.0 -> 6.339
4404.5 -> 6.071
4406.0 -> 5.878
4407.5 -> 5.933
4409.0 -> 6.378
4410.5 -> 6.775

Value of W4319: 4.7 Angstrom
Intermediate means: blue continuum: 5.8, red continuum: 7.77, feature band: 5.78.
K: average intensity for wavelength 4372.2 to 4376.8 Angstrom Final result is 6.35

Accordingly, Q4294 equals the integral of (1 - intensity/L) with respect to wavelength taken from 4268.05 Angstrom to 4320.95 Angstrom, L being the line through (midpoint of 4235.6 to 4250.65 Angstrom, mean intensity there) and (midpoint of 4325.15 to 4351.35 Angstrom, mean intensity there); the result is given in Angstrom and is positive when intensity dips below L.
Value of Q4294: 6.4 Angstrom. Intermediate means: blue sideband 6.08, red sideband 6.93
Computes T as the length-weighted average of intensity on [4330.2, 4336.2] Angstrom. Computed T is 6.12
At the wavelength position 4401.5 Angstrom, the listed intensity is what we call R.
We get 6.674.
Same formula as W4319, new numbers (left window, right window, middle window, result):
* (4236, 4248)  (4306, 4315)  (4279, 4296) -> -0.6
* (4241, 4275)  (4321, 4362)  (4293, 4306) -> 2.4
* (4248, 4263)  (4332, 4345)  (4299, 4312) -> 4.0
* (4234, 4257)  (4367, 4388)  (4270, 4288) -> 0.6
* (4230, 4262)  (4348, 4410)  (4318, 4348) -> -2.6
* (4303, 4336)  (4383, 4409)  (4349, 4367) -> -1.4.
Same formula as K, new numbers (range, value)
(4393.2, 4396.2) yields 6.56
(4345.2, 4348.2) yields 5.93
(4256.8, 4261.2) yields 6.35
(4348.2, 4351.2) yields 6.01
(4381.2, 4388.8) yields 5.96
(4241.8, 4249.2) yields 6.04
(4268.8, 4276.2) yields 6.01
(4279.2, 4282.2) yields 5.82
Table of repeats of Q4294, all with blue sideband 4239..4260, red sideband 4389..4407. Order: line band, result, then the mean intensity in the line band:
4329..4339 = -0.5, 6.56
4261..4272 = -0.3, 6.3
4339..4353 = -2.6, 7.41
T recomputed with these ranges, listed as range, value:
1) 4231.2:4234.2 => 6.37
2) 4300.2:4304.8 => 4.84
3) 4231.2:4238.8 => 6.36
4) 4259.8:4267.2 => 6.56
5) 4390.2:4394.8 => 6.28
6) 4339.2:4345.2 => 9.37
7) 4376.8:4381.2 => 6.74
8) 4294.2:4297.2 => 5.67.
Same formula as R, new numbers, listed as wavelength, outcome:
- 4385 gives 5.877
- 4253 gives 6.234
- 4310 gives 5.141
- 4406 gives 5.878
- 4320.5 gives 6.575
